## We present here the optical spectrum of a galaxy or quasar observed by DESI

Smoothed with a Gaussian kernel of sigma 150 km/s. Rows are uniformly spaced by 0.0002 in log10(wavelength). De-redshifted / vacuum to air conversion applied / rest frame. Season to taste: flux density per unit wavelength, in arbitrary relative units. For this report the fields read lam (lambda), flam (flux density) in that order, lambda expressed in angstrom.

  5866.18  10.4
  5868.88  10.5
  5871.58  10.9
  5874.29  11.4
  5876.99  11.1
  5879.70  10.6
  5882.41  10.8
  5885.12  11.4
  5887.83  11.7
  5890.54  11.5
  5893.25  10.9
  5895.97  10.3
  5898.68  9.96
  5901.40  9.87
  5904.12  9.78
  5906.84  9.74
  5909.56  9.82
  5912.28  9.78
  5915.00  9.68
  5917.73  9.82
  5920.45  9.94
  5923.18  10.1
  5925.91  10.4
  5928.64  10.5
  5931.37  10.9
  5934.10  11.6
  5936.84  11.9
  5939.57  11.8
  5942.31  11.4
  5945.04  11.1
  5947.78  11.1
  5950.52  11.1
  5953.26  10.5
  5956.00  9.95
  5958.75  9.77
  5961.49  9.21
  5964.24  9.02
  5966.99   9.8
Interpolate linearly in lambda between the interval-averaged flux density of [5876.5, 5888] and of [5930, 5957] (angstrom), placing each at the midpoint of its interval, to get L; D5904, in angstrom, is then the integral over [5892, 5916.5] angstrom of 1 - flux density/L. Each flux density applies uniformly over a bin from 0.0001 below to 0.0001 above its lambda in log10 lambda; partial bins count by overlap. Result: 2.5 angstrom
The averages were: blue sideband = 11.1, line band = 9.97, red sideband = 11.2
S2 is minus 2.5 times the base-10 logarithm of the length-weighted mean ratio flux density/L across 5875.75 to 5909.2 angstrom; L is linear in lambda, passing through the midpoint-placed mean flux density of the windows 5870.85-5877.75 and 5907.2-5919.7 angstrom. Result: -0.01 mag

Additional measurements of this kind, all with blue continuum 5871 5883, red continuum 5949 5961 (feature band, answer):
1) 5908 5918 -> 0.09 mag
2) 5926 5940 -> -0.08 mag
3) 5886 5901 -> 0.00 mag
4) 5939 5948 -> -0.10 mag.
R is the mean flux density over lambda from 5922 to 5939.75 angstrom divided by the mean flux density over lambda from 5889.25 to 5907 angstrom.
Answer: 1.06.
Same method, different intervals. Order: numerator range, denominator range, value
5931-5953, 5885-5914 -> 1.09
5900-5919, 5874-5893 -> 0.87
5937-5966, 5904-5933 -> 1.05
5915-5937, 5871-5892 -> 0.94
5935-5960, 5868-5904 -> 1.02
